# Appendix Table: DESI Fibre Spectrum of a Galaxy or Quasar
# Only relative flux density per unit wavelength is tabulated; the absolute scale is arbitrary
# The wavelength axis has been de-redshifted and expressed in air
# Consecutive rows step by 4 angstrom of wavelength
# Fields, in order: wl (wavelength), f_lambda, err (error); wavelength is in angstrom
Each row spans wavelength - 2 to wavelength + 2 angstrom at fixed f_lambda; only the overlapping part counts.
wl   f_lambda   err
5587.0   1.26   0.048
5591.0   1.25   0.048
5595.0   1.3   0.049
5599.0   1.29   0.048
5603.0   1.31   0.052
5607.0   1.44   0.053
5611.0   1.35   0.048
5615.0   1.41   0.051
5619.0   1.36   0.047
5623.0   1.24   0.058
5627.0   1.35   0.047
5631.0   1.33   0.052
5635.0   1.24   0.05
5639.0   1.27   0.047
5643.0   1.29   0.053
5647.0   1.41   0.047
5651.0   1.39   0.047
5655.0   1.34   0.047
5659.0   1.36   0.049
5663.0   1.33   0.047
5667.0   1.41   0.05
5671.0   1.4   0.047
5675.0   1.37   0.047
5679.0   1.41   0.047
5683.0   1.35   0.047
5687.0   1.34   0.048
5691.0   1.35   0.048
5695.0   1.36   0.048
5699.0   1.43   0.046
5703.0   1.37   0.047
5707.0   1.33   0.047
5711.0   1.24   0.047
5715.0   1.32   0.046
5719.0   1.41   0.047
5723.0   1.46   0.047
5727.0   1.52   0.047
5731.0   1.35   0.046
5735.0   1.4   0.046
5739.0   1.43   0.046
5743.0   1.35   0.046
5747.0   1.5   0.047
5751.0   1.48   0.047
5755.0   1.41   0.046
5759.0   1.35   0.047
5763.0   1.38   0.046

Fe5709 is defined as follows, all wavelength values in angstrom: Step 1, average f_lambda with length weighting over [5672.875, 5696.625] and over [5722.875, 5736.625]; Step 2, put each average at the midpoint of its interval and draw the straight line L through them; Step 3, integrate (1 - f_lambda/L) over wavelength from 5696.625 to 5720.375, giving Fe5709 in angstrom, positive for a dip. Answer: 0.8 angstrom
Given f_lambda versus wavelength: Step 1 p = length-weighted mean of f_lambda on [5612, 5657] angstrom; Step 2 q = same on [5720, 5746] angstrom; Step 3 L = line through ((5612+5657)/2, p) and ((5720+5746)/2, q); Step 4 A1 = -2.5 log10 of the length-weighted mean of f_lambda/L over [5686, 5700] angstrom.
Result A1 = 0.01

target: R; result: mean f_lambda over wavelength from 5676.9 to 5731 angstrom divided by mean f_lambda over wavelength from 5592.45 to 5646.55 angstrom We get 1.04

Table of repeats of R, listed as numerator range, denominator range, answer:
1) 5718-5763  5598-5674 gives 1.06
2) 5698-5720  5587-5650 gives 1.02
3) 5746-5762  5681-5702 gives 1.04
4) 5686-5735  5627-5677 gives 1.02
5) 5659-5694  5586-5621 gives 1.03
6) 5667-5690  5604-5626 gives 1.01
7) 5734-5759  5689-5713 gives 1.06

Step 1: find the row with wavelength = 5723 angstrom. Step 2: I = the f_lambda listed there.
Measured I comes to 1.46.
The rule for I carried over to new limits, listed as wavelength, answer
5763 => 1.38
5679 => 1.41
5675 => 1.37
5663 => 1.33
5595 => 1.3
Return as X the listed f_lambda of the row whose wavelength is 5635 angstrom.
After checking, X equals 1.24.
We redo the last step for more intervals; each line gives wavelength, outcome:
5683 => 1.35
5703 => 1.37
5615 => 1.41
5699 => 1.43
